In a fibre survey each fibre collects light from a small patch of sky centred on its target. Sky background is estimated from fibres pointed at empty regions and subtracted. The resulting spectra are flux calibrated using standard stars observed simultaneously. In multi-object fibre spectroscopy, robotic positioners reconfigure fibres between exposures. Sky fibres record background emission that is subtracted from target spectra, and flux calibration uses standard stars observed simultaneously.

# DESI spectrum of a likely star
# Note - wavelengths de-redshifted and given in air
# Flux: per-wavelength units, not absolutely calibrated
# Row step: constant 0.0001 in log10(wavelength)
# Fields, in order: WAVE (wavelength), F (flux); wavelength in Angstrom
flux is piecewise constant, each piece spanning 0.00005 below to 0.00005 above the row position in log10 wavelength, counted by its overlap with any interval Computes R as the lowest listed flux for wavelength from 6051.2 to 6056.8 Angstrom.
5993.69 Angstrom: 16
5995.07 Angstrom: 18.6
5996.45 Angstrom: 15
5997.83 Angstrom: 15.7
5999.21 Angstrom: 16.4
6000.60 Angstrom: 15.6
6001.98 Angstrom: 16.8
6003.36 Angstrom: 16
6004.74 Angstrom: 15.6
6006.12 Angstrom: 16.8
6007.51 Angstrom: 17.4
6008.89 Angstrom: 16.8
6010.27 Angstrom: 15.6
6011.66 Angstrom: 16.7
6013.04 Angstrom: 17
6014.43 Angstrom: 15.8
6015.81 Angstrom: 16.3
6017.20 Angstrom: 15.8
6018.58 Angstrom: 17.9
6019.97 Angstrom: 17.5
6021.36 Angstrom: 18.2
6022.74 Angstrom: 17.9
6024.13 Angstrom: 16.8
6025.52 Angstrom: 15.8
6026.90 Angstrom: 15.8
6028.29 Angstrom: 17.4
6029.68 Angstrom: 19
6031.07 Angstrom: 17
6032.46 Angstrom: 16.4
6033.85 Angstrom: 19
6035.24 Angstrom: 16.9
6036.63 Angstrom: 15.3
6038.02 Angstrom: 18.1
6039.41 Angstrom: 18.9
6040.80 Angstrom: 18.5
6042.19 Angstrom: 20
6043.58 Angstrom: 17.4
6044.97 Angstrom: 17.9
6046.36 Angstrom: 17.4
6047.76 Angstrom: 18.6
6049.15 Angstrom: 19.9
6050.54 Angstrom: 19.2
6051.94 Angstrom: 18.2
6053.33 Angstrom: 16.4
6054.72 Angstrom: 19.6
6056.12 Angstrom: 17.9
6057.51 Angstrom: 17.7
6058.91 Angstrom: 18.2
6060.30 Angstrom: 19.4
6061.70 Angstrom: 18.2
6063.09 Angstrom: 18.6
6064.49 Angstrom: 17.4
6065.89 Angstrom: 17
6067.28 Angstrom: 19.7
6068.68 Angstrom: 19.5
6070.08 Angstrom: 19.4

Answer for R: 16.4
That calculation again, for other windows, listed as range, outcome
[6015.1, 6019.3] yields 15.8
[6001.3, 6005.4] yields 15.6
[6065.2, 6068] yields 17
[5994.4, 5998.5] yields 15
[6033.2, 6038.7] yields 15.3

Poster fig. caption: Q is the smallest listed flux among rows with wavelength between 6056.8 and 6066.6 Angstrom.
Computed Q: 17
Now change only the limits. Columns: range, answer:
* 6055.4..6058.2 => 17.7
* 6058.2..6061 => 18.2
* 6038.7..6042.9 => 18.5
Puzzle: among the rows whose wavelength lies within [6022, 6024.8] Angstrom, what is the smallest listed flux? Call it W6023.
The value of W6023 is 16.8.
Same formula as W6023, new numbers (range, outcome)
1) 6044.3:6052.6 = 17.4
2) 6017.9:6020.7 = 17.5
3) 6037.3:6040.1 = 18.1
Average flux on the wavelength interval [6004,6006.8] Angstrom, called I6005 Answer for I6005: 16.2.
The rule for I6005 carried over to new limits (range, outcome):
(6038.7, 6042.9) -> 19.1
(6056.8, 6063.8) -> 18.4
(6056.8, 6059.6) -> 17.9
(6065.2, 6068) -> 18.4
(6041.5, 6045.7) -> 18.4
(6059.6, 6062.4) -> 18.8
